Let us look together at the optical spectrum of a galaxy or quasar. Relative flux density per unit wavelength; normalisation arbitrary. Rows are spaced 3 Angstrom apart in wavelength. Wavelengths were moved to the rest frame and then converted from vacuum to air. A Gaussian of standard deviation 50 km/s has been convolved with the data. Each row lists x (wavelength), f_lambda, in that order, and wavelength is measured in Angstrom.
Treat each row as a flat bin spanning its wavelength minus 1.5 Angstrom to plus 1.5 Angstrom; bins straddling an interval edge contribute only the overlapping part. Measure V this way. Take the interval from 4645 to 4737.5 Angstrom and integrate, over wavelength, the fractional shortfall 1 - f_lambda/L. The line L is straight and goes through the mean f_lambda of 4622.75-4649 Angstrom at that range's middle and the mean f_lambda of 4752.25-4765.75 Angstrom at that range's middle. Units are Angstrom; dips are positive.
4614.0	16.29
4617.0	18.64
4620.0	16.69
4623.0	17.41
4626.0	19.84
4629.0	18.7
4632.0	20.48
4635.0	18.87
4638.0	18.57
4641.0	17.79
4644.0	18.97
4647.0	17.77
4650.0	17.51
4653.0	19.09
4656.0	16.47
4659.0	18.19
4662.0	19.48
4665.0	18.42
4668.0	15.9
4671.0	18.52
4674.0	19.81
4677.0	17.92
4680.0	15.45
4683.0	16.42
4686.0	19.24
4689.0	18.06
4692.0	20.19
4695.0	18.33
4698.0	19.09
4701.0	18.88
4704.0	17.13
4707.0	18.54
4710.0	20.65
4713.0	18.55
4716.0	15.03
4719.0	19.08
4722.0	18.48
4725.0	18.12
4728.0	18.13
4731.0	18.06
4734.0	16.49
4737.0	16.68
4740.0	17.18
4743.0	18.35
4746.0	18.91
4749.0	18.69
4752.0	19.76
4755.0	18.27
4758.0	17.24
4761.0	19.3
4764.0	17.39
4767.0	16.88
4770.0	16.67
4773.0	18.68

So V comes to 2.1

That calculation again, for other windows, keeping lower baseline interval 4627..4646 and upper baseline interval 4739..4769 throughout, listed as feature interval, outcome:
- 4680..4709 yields 0.4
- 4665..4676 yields 0.3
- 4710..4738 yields 0.9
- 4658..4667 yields 0.1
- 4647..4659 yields 0.7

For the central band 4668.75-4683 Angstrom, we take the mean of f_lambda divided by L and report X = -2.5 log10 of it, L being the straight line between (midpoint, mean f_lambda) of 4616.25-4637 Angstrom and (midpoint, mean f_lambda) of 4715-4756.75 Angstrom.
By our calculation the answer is 0.042 mag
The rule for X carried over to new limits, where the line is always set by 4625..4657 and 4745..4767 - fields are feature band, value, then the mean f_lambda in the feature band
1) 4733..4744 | 0.08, 17.2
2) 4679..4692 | 0.05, 17.7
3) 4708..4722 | 0.01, 18.4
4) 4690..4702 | -0.04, 19.1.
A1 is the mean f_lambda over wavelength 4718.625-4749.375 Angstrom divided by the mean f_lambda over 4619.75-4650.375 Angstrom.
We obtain 1.0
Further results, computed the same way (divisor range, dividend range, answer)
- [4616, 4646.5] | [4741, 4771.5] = 0.98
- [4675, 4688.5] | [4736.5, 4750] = 1.04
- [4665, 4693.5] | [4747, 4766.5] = 1.02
